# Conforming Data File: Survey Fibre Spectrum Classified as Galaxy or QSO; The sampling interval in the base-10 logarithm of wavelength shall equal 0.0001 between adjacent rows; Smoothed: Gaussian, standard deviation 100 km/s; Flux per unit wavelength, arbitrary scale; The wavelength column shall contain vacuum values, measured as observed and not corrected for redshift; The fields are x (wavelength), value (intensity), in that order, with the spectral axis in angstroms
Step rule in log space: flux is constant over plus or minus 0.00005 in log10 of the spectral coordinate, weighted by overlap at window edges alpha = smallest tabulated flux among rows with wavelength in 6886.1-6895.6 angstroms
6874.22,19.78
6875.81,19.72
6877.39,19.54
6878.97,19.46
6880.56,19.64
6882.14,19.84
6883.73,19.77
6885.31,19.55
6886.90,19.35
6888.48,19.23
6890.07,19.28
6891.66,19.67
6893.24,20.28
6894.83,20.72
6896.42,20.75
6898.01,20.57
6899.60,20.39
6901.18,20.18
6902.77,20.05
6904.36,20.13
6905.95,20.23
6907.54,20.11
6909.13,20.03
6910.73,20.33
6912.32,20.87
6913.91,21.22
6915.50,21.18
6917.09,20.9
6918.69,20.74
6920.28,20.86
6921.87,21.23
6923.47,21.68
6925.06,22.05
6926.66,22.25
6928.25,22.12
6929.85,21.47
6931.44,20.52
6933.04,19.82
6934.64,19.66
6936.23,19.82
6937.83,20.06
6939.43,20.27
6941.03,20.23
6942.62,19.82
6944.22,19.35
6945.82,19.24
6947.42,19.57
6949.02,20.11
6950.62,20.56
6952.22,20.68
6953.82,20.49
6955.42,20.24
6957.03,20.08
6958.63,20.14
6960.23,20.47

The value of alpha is 19.23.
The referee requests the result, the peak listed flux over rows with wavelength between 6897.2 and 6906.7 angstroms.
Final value 20.57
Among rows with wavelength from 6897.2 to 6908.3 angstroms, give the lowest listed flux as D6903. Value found 20.05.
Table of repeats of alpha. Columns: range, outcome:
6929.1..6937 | 19.66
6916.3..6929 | 20.74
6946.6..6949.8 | 19.57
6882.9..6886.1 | 19.55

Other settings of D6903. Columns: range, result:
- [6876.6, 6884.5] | 19.46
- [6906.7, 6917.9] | 20.03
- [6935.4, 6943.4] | 19.82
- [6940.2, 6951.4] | 19.24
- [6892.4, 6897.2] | 20.28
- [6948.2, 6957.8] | 20.08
